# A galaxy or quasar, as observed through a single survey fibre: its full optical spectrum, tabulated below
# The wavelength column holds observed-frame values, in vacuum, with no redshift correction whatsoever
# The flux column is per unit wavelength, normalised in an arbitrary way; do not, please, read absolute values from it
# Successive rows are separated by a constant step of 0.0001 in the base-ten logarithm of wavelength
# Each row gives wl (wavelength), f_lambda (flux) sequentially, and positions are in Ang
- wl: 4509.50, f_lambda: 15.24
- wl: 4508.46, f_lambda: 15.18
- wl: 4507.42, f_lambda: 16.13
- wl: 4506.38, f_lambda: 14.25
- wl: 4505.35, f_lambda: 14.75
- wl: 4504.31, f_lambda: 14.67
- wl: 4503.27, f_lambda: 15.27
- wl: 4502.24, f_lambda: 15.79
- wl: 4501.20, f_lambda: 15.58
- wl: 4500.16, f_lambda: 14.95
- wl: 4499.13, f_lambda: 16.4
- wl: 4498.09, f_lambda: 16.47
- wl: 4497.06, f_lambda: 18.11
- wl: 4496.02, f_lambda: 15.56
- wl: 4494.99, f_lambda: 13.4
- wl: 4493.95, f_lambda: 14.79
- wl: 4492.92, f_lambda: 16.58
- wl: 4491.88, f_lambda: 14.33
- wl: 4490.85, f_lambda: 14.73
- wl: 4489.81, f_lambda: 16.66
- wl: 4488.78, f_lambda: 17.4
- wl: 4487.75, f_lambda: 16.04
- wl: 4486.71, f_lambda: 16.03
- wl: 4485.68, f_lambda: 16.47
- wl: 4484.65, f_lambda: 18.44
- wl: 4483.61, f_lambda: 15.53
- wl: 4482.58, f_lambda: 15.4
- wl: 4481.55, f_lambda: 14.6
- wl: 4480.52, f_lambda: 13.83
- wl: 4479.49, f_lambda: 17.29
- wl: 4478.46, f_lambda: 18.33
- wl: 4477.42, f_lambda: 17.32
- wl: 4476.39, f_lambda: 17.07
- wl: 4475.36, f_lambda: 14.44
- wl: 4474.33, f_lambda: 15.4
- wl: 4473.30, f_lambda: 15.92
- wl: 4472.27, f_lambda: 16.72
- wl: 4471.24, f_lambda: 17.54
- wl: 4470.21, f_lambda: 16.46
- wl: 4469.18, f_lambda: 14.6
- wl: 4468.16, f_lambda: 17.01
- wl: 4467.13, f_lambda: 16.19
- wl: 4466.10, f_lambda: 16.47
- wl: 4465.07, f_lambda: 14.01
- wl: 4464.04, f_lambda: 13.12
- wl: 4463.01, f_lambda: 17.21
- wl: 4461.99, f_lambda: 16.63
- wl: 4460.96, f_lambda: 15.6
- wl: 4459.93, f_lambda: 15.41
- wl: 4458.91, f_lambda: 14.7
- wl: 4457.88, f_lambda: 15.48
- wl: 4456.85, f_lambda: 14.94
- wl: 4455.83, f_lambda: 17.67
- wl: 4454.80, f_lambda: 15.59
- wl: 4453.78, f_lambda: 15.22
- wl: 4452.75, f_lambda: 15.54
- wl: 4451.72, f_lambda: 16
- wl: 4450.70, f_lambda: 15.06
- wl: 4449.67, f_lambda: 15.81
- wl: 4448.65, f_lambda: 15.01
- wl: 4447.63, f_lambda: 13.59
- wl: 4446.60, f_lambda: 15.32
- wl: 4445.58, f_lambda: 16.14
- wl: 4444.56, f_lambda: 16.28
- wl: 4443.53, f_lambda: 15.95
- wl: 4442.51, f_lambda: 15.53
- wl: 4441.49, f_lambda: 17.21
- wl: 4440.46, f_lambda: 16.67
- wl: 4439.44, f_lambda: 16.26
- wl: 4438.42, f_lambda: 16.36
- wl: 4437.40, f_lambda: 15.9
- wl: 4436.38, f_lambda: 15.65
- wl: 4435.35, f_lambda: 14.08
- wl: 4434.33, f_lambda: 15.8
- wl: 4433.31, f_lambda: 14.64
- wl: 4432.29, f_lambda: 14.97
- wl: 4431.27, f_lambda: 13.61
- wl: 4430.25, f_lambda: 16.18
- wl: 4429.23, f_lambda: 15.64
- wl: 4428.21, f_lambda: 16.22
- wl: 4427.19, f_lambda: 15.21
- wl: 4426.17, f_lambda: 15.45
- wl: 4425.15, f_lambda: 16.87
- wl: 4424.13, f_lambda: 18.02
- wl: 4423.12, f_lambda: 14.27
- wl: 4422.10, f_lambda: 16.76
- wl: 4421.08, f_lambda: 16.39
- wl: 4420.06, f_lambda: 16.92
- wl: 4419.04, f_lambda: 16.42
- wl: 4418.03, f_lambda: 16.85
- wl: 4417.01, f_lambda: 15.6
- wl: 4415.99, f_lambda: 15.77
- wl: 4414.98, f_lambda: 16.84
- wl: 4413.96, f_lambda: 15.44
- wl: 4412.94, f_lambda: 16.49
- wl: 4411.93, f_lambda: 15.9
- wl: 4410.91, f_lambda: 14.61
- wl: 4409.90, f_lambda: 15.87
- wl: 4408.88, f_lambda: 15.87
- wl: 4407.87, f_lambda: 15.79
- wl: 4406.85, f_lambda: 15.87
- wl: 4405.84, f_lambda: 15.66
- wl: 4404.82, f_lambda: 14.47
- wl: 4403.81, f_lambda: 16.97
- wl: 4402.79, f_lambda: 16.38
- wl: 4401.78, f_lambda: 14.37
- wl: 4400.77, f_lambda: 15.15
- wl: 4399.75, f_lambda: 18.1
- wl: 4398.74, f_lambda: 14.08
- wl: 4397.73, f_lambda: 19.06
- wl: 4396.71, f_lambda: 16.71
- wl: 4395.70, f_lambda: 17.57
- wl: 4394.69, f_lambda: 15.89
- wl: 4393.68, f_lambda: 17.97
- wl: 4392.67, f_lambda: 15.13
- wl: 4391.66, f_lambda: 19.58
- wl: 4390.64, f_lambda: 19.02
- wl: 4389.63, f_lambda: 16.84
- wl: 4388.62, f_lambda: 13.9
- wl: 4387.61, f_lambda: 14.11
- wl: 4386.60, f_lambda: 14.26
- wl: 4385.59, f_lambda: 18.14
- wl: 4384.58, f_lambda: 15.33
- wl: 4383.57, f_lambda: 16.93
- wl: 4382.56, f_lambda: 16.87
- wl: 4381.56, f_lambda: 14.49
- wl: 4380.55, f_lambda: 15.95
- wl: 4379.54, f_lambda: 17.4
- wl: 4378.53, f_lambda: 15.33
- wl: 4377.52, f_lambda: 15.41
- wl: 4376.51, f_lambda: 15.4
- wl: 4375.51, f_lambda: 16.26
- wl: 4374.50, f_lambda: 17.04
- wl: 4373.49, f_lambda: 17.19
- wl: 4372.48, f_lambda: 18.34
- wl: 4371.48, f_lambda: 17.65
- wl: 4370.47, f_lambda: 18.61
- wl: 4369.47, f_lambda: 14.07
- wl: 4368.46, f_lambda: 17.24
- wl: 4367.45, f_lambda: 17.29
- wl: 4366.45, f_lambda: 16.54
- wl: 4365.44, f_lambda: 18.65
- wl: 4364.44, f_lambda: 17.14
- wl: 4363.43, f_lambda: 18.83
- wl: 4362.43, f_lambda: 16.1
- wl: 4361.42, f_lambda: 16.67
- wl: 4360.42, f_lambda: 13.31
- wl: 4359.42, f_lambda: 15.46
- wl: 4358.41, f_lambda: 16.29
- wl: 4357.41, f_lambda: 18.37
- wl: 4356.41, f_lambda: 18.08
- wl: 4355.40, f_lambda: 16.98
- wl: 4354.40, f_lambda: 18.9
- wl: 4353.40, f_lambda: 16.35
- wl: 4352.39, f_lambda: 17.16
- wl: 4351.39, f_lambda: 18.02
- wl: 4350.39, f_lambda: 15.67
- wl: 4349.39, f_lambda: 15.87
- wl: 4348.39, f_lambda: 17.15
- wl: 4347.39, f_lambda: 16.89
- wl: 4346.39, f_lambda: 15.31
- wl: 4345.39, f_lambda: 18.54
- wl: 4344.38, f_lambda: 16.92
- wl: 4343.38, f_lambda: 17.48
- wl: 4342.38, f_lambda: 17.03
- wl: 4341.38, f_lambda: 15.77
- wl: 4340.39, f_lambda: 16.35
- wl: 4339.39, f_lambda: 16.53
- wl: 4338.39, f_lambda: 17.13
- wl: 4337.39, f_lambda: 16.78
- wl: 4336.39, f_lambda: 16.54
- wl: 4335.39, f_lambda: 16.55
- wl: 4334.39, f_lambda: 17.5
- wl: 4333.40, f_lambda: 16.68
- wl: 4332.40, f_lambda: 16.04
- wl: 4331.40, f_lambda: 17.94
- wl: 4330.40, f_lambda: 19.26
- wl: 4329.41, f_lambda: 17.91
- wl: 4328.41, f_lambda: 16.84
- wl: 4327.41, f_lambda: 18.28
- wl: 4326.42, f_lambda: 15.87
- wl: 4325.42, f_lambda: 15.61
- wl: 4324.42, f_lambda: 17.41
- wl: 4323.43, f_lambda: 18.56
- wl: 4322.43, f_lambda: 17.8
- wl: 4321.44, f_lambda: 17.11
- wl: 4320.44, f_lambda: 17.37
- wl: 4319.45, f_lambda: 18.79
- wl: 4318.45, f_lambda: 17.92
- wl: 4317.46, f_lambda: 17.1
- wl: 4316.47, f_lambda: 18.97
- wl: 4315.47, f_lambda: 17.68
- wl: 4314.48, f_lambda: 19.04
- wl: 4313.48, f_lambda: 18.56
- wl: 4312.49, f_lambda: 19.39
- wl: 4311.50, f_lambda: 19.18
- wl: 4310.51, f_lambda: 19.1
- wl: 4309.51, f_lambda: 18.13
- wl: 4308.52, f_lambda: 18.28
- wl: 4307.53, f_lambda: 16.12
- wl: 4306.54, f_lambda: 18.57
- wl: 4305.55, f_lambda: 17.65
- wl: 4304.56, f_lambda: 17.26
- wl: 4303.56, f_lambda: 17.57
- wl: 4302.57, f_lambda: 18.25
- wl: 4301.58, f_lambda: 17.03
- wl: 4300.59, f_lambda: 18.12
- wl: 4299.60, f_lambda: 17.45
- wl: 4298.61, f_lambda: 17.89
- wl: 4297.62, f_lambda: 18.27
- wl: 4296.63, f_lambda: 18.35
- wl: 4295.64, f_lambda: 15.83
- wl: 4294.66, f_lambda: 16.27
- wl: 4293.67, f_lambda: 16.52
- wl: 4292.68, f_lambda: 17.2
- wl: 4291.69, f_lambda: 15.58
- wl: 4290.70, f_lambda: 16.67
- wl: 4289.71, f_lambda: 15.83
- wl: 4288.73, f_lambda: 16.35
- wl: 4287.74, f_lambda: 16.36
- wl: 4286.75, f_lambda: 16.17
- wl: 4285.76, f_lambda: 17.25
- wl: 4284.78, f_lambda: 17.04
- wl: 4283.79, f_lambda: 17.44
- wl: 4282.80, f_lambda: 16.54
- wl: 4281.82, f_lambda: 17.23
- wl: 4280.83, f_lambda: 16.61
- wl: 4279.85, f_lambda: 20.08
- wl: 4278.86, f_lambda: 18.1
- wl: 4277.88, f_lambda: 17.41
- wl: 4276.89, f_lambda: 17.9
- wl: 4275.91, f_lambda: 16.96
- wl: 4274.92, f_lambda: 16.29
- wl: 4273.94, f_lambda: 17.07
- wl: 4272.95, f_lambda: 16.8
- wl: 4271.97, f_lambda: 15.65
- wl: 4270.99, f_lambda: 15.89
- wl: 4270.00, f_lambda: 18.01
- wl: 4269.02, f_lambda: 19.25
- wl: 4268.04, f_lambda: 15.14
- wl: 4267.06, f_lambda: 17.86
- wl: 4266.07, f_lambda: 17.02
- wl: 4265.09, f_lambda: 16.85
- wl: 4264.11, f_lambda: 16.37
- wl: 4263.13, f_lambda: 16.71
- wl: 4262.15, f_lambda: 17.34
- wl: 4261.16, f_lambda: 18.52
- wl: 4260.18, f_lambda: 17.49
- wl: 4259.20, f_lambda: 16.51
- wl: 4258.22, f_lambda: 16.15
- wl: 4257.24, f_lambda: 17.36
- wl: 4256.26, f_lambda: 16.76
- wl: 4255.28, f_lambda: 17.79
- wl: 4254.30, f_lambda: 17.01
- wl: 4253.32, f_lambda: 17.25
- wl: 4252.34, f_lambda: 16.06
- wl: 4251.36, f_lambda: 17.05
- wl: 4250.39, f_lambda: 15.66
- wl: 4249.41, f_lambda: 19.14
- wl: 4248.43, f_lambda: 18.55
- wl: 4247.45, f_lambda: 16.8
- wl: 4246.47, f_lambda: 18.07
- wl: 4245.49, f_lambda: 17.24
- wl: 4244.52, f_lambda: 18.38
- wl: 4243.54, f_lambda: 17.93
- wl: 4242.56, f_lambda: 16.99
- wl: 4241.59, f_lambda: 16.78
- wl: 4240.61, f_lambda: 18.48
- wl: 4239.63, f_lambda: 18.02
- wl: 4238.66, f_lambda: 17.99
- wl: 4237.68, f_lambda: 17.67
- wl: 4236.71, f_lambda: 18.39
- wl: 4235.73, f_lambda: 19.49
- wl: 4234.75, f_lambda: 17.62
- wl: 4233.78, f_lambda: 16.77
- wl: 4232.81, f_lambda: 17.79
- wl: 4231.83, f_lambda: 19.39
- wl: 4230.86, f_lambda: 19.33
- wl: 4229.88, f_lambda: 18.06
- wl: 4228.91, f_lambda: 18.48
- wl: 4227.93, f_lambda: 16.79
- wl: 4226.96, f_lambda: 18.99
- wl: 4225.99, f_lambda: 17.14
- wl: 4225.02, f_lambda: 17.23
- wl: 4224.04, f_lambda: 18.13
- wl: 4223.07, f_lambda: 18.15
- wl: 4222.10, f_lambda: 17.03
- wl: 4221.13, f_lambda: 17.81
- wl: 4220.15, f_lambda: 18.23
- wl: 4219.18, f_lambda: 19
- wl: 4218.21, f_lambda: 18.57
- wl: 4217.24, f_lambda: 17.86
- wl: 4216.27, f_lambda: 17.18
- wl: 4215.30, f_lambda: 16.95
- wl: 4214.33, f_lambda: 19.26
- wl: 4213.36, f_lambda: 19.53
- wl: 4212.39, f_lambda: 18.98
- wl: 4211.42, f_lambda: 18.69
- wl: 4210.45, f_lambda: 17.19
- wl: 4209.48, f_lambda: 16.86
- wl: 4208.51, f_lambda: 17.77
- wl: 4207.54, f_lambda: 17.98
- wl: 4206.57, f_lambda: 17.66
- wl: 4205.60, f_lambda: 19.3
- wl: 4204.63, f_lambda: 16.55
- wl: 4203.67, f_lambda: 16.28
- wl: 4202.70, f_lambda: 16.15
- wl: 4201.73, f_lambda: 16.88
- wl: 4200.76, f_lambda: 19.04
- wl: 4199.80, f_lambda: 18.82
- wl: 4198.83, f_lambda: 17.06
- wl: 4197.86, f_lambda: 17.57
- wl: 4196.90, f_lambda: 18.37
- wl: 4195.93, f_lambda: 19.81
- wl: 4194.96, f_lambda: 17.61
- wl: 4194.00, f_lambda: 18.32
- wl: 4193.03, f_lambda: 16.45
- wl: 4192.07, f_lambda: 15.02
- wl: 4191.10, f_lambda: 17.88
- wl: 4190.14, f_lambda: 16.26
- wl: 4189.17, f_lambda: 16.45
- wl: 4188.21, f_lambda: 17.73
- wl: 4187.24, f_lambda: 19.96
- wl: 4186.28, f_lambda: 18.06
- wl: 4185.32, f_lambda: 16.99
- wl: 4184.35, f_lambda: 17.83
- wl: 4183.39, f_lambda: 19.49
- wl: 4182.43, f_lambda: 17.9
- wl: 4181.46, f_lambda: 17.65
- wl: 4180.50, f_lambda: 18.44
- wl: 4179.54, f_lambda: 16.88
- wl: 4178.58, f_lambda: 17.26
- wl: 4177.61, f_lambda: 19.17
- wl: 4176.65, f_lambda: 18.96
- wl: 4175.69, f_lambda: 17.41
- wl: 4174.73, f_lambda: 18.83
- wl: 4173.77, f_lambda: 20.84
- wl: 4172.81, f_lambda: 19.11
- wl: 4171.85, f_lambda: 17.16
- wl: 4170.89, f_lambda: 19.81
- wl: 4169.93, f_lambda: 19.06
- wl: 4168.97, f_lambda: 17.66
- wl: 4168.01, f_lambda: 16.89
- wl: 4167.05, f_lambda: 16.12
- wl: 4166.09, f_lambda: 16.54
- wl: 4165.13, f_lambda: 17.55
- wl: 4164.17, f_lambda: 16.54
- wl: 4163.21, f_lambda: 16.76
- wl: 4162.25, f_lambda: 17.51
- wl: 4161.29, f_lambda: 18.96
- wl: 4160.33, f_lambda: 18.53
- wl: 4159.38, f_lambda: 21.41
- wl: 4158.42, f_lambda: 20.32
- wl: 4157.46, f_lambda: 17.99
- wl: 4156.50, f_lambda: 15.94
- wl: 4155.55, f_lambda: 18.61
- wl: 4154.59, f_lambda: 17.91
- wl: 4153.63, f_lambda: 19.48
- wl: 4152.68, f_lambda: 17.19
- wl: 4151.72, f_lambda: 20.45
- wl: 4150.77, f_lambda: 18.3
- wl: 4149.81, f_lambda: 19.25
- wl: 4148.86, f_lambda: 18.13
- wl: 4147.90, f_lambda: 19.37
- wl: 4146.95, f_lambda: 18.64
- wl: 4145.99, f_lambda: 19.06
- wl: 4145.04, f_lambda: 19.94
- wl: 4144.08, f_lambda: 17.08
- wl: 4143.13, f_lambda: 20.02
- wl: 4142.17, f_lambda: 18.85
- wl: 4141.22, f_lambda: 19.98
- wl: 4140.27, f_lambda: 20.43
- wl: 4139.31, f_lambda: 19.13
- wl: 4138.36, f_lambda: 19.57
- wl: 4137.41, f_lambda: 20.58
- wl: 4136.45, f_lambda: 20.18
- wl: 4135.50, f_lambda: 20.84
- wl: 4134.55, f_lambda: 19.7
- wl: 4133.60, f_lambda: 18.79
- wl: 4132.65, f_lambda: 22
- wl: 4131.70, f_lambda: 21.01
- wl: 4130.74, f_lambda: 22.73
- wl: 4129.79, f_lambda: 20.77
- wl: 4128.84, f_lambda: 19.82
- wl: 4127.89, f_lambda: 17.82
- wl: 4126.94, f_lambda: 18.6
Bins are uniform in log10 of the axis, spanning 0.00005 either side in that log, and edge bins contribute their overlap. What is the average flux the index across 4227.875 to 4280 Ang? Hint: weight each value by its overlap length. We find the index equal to 17.5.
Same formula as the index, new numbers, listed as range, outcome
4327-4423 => 16.6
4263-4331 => 17.4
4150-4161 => 18.8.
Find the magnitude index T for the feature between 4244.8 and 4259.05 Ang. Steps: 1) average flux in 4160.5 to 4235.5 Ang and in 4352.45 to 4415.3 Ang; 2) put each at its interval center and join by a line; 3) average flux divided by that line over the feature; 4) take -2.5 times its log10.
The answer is 0.02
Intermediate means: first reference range 17.9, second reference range 16.5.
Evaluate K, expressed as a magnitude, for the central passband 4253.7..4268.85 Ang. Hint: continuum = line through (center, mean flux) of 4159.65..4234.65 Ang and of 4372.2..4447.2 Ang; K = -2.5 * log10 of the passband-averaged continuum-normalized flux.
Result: 0.02 mag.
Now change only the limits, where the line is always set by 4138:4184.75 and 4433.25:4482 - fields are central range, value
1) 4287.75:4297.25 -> 0.05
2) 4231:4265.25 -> 0.01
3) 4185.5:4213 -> 0.03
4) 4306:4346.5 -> -0.03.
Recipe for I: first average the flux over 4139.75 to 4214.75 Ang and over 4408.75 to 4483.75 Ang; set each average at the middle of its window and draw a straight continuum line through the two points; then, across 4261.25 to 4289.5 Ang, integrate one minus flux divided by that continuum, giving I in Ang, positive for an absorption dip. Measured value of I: 0.4 Ang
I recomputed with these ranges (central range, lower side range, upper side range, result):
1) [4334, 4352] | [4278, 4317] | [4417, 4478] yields 0.3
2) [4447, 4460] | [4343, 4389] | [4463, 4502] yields 0.6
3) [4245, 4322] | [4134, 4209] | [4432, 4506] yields -0.1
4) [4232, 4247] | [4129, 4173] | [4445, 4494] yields 0.2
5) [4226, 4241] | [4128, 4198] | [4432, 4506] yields -0.2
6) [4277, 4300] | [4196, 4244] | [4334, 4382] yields 0.4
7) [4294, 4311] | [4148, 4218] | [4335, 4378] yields -0.4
